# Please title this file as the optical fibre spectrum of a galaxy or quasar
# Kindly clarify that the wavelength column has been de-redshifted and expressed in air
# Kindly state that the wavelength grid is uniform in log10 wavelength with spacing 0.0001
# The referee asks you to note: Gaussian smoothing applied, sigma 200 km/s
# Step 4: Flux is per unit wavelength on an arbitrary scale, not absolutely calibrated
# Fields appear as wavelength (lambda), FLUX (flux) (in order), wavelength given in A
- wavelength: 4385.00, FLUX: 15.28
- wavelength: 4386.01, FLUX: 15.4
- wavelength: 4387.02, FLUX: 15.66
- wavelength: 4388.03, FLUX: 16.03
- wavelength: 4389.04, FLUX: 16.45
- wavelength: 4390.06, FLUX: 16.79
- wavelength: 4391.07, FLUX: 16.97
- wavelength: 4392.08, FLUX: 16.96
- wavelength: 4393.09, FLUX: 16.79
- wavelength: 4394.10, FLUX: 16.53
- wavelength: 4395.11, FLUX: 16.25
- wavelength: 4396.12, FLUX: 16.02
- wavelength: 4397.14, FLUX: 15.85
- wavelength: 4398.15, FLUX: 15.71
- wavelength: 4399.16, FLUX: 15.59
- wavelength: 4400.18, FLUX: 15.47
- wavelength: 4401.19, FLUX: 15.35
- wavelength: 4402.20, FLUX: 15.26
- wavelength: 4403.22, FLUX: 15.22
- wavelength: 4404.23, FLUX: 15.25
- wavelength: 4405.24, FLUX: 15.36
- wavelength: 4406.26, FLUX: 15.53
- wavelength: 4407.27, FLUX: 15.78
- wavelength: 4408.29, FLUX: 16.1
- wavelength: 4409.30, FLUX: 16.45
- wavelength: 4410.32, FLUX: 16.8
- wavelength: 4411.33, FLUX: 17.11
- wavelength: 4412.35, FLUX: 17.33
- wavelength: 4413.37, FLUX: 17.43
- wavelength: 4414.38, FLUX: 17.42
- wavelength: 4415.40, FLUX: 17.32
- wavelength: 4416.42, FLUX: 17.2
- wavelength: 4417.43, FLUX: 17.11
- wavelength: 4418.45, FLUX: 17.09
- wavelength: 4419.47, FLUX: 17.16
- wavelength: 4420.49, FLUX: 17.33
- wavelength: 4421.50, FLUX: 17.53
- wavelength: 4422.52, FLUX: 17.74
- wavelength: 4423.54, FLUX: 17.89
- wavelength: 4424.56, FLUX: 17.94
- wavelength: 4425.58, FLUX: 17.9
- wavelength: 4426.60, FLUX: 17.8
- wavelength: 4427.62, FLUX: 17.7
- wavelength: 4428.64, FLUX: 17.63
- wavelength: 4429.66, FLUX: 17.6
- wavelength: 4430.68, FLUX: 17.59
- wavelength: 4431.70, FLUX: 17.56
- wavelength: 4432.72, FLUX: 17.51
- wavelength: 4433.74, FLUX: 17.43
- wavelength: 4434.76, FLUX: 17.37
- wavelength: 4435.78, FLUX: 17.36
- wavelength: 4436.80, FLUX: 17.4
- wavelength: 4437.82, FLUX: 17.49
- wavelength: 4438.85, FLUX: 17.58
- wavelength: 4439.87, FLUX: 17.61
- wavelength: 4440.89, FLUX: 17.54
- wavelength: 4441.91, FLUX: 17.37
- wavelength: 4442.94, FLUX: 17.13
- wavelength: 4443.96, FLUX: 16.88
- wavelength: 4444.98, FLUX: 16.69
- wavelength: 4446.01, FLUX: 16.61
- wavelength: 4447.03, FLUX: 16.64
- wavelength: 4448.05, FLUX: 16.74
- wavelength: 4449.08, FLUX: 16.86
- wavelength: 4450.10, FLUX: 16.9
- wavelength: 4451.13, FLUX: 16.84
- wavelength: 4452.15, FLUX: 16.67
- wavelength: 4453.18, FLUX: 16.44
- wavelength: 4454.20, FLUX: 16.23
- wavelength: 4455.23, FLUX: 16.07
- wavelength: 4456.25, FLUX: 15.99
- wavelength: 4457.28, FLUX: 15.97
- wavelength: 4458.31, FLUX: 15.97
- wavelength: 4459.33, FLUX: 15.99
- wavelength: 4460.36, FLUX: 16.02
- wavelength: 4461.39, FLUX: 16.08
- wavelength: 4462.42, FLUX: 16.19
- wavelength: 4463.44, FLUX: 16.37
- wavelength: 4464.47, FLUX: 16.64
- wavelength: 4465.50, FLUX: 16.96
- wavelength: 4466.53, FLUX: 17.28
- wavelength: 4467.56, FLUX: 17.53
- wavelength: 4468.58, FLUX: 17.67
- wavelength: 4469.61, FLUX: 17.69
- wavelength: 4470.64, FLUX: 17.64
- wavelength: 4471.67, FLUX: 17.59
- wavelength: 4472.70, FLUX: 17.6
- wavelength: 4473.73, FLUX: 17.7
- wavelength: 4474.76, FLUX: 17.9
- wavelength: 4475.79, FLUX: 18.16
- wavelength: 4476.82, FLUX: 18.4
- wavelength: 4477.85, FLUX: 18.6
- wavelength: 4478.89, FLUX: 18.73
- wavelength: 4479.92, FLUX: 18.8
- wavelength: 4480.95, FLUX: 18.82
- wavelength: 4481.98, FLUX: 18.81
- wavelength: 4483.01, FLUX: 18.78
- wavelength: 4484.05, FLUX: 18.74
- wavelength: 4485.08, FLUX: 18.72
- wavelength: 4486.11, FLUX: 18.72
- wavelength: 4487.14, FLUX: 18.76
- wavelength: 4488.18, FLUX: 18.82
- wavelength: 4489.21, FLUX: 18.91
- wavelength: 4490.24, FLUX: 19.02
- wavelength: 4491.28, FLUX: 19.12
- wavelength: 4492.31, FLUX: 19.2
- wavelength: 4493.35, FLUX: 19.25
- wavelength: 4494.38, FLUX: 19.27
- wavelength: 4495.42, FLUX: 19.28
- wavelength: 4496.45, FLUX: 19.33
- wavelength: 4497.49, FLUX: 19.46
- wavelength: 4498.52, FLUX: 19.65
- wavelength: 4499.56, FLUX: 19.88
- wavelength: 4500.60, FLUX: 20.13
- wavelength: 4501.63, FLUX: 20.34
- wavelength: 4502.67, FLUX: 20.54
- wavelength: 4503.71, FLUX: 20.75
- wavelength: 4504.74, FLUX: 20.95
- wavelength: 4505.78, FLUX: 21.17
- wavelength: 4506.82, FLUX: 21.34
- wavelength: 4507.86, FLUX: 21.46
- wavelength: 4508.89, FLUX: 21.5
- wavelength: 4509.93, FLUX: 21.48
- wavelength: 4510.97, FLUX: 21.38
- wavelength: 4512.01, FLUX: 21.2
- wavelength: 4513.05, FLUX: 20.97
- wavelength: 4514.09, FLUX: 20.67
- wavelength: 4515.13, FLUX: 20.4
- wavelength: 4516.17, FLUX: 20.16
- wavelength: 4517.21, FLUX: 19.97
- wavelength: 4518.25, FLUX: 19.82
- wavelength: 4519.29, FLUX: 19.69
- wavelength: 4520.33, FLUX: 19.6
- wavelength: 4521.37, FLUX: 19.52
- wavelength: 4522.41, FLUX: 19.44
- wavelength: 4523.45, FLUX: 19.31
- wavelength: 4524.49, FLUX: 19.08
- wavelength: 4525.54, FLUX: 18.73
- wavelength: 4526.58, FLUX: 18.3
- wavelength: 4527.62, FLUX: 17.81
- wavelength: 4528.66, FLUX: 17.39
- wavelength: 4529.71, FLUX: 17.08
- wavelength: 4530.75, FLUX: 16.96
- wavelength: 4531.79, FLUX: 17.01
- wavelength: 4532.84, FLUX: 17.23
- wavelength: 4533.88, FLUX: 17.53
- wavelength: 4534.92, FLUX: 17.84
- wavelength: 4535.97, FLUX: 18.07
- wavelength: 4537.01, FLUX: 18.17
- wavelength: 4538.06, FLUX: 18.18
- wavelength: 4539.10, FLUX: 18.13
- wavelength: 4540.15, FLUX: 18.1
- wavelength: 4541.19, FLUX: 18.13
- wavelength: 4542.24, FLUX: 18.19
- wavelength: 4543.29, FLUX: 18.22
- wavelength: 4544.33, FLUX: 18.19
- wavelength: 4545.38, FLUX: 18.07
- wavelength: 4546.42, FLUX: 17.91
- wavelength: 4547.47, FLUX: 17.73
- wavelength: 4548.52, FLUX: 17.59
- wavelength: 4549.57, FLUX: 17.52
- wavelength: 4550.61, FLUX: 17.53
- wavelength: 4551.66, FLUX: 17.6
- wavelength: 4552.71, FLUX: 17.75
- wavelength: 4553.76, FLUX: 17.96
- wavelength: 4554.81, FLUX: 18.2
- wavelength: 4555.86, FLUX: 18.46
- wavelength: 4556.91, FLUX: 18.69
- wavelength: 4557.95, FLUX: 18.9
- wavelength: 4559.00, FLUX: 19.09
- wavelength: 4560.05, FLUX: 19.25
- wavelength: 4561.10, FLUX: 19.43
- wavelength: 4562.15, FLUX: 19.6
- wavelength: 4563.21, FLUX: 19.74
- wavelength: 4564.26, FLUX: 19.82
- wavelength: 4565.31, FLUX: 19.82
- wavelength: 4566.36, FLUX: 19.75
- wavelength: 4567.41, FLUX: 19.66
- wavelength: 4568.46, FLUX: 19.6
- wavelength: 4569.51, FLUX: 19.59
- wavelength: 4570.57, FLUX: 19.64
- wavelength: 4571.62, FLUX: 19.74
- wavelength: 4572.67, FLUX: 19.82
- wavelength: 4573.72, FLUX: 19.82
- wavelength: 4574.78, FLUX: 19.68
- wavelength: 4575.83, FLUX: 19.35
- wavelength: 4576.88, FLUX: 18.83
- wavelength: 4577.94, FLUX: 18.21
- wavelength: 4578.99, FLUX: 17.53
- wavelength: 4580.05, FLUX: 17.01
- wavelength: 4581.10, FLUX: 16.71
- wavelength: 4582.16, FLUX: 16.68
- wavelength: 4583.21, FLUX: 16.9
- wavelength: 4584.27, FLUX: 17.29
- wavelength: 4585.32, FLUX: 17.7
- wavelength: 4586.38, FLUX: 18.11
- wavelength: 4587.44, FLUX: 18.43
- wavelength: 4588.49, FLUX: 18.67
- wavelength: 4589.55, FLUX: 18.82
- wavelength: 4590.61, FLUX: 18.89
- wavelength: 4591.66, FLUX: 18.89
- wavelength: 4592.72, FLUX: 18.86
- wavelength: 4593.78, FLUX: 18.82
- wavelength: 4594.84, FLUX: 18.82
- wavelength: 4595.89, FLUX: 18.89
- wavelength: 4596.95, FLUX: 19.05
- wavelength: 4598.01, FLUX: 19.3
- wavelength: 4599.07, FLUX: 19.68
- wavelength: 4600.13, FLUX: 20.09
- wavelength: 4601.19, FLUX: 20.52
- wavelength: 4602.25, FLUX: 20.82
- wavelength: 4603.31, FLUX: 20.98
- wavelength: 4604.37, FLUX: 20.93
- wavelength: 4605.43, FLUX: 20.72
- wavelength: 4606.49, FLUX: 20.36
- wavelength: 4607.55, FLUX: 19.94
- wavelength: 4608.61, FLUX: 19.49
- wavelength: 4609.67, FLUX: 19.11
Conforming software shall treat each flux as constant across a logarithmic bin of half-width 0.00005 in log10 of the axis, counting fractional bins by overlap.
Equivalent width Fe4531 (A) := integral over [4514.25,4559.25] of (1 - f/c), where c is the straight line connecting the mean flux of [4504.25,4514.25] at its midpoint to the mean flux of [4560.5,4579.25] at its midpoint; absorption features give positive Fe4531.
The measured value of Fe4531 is 4.52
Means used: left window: 21.2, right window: 19.4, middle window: 18.4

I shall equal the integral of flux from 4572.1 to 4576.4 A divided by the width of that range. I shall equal 19.7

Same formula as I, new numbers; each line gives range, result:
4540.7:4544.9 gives 18.2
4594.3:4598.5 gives 19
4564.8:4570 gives 19.7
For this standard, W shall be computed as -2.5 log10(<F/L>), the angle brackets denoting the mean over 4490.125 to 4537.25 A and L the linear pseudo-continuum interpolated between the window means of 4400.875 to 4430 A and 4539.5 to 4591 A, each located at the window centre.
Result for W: -0.09 mag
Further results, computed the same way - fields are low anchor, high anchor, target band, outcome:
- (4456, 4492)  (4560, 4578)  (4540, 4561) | 0.059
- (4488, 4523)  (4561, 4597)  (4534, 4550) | 0.085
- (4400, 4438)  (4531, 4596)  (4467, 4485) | -0.039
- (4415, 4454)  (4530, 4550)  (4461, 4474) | 0.019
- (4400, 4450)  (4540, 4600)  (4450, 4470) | 0.053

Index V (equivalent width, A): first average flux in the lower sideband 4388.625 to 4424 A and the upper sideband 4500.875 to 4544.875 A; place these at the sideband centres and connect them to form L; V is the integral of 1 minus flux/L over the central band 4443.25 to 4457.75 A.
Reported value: 0.8 A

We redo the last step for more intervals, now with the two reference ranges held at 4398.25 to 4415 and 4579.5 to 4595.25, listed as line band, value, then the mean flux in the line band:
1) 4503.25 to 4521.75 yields -3.7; 20.7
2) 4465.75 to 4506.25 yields -4.7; 18.9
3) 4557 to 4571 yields -1.4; 19.5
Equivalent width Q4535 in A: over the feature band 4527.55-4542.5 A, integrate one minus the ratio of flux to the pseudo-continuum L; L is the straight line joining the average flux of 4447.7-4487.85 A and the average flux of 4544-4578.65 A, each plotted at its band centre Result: 0.6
